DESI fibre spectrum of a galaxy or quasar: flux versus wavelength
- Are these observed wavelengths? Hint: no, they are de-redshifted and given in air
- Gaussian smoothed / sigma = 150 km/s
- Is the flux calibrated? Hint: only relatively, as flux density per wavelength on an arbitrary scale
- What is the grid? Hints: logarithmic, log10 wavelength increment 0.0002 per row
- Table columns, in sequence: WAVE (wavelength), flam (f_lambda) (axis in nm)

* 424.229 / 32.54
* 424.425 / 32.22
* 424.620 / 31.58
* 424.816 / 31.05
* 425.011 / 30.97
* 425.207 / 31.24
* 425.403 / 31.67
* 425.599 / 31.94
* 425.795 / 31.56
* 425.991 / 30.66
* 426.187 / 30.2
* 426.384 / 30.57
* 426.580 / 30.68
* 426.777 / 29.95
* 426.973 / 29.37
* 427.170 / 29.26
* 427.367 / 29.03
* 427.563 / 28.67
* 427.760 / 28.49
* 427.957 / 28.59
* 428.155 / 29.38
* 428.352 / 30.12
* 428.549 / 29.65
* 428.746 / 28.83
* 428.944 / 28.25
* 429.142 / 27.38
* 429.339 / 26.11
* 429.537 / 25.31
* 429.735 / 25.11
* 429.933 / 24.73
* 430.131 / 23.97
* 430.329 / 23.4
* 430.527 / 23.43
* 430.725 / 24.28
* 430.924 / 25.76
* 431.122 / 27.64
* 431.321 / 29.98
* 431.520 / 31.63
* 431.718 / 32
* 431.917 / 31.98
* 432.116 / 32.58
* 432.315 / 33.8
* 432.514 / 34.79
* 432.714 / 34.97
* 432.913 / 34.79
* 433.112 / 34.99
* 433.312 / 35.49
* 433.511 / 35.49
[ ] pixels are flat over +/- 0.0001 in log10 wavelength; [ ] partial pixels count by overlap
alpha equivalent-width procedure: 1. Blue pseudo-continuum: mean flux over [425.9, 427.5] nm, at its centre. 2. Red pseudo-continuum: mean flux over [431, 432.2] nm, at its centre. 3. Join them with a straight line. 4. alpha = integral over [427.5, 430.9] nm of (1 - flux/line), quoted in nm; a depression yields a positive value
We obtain 0.41 nm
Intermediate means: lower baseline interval 29.9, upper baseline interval 30.9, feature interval 26.8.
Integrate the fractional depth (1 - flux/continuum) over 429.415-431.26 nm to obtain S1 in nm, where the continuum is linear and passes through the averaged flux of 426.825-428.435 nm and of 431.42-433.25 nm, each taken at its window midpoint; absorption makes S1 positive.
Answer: 0.39 nm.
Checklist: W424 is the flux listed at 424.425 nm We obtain 32.22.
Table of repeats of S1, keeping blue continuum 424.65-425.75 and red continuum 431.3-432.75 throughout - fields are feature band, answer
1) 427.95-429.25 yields 0.13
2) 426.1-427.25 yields 0.06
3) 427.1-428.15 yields 0.10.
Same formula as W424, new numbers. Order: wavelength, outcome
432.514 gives 34.79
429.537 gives 25.31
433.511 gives 35.49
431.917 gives 31.98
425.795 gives 31.56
